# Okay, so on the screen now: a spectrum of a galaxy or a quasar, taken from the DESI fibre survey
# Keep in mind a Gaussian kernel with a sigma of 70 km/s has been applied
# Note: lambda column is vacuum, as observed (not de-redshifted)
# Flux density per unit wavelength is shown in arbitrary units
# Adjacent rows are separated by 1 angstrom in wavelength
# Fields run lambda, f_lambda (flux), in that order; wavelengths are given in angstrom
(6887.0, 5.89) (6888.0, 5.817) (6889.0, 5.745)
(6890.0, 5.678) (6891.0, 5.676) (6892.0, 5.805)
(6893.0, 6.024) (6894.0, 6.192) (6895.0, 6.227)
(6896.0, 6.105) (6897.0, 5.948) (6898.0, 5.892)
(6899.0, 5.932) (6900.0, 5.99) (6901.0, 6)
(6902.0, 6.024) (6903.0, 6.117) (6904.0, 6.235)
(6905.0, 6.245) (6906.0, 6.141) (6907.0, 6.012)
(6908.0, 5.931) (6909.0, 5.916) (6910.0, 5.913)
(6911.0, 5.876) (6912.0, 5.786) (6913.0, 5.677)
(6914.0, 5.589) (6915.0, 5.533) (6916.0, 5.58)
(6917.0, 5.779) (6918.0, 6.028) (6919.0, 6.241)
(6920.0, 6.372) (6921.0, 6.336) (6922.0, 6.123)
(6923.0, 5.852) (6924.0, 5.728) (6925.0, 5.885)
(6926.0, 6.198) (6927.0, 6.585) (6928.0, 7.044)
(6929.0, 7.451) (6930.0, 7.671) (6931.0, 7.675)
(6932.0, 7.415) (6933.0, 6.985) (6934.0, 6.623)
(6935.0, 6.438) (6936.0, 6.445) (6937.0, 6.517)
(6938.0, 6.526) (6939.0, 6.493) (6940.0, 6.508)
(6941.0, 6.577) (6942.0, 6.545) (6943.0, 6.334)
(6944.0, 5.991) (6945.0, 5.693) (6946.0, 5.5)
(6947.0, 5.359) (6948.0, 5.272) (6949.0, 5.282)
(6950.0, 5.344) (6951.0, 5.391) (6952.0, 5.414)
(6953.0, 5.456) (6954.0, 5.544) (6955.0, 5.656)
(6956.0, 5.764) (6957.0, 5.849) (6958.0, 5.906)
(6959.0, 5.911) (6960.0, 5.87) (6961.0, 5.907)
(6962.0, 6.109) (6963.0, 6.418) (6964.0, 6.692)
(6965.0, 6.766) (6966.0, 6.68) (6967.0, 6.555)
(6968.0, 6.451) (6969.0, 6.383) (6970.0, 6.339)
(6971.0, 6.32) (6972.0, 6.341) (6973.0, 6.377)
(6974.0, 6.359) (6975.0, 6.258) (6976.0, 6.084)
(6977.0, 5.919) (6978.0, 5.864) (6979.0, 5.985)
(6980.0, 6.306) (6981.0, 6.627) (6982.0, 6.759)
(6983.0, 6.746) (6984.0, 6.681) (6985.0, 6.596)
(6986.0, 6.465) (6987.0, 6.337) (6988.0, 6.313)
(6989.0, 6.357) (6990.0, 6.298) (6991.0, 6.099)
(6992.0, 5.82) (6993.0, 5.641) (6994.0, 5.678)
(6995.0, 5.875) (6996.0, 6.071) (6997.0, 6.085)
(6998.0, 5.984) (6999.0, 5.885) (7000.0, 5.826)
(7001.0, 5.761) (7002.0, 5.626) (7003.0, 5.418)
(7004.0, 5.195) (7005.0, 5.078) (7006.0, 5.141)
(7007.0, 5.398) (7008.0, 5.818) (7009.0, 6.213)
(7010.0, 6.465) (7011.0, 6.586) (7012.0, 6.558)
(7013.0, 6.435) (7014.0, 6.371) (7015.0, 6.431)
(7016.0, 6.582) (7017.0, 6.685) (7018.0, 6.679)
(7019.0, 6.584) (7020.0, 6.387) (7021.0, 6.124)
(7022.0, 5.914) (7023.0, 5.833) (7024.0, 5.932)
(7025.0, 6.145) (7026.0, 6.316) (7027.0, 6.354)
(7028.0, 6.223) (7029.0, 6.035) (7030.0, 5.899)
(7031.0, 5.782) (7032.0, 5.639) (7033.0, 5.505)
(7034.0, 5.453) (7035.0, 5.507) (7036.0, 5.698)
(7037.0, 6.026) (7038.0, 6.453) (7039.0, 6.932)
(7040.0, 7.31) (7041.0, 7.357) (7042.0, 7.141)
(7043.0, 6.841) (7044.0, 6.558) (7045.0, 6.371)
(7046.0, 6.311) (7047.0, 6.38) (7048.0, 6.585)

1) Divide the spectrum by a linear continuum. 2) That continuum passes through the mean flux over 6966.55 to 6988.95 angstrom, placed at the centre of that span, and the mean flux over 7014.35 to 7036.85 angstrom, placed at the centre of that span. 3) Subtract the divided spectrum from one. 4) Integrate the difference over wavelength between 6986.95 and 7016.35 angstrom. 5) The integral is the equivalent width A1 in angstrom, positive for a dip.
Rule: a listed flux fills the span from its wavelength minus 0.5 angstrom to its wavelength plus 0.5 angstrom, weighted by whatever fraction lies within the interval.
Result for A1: 1.19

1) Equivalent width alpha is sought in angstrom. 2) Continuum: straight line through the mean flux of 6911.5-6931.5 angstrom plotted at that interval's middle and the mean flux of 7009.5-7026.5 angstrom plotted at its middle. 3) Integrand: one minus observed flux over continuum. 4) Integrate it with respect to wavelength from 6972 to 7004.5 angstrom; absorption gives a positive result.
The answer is 1.1 angstrom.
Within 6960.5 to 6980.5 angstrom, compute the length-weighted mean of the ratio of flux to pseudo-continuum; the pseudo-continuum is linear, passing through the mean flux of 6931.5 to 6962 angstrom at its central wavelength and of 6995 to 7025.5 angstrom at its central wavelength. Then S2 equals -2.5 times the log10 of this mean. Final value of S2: -0.05 mag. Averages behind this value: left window 6.02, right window 6.04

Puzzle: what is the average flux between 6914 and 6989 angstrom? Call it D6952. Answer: 6.23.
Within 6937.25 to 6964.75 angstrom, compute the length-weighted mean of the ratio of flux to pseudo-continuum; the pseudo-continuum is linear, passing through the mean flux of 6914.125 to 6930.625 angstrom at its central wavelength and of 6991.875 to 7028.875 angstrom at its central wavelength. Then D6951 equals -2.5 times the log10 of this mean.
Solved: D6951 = 0.05 mag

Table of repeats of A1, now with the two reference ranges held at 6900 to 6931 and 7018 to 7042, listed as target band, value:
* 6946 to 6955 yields 1.1 angstrom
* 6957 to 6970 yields -0.3 angstrom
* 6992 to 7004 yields 0.8 angstrom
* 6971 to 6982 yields -0.1 angstrom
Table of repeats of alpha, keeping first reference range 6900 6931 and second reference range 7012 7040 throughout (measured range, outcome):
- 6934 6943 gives -0.5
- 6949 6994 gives 0.1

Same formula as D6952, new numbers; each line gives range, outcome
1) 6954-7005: 6.13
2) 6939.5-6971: 5.99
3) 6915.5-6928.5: 6.13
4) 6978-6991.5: 6.41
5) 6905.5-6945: 6.31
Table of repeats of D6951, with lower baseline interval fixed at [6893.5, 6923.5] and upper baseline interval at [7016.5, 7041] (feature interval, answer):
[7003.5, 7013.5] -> 0.045 mag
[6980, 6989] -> -0.075 mag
